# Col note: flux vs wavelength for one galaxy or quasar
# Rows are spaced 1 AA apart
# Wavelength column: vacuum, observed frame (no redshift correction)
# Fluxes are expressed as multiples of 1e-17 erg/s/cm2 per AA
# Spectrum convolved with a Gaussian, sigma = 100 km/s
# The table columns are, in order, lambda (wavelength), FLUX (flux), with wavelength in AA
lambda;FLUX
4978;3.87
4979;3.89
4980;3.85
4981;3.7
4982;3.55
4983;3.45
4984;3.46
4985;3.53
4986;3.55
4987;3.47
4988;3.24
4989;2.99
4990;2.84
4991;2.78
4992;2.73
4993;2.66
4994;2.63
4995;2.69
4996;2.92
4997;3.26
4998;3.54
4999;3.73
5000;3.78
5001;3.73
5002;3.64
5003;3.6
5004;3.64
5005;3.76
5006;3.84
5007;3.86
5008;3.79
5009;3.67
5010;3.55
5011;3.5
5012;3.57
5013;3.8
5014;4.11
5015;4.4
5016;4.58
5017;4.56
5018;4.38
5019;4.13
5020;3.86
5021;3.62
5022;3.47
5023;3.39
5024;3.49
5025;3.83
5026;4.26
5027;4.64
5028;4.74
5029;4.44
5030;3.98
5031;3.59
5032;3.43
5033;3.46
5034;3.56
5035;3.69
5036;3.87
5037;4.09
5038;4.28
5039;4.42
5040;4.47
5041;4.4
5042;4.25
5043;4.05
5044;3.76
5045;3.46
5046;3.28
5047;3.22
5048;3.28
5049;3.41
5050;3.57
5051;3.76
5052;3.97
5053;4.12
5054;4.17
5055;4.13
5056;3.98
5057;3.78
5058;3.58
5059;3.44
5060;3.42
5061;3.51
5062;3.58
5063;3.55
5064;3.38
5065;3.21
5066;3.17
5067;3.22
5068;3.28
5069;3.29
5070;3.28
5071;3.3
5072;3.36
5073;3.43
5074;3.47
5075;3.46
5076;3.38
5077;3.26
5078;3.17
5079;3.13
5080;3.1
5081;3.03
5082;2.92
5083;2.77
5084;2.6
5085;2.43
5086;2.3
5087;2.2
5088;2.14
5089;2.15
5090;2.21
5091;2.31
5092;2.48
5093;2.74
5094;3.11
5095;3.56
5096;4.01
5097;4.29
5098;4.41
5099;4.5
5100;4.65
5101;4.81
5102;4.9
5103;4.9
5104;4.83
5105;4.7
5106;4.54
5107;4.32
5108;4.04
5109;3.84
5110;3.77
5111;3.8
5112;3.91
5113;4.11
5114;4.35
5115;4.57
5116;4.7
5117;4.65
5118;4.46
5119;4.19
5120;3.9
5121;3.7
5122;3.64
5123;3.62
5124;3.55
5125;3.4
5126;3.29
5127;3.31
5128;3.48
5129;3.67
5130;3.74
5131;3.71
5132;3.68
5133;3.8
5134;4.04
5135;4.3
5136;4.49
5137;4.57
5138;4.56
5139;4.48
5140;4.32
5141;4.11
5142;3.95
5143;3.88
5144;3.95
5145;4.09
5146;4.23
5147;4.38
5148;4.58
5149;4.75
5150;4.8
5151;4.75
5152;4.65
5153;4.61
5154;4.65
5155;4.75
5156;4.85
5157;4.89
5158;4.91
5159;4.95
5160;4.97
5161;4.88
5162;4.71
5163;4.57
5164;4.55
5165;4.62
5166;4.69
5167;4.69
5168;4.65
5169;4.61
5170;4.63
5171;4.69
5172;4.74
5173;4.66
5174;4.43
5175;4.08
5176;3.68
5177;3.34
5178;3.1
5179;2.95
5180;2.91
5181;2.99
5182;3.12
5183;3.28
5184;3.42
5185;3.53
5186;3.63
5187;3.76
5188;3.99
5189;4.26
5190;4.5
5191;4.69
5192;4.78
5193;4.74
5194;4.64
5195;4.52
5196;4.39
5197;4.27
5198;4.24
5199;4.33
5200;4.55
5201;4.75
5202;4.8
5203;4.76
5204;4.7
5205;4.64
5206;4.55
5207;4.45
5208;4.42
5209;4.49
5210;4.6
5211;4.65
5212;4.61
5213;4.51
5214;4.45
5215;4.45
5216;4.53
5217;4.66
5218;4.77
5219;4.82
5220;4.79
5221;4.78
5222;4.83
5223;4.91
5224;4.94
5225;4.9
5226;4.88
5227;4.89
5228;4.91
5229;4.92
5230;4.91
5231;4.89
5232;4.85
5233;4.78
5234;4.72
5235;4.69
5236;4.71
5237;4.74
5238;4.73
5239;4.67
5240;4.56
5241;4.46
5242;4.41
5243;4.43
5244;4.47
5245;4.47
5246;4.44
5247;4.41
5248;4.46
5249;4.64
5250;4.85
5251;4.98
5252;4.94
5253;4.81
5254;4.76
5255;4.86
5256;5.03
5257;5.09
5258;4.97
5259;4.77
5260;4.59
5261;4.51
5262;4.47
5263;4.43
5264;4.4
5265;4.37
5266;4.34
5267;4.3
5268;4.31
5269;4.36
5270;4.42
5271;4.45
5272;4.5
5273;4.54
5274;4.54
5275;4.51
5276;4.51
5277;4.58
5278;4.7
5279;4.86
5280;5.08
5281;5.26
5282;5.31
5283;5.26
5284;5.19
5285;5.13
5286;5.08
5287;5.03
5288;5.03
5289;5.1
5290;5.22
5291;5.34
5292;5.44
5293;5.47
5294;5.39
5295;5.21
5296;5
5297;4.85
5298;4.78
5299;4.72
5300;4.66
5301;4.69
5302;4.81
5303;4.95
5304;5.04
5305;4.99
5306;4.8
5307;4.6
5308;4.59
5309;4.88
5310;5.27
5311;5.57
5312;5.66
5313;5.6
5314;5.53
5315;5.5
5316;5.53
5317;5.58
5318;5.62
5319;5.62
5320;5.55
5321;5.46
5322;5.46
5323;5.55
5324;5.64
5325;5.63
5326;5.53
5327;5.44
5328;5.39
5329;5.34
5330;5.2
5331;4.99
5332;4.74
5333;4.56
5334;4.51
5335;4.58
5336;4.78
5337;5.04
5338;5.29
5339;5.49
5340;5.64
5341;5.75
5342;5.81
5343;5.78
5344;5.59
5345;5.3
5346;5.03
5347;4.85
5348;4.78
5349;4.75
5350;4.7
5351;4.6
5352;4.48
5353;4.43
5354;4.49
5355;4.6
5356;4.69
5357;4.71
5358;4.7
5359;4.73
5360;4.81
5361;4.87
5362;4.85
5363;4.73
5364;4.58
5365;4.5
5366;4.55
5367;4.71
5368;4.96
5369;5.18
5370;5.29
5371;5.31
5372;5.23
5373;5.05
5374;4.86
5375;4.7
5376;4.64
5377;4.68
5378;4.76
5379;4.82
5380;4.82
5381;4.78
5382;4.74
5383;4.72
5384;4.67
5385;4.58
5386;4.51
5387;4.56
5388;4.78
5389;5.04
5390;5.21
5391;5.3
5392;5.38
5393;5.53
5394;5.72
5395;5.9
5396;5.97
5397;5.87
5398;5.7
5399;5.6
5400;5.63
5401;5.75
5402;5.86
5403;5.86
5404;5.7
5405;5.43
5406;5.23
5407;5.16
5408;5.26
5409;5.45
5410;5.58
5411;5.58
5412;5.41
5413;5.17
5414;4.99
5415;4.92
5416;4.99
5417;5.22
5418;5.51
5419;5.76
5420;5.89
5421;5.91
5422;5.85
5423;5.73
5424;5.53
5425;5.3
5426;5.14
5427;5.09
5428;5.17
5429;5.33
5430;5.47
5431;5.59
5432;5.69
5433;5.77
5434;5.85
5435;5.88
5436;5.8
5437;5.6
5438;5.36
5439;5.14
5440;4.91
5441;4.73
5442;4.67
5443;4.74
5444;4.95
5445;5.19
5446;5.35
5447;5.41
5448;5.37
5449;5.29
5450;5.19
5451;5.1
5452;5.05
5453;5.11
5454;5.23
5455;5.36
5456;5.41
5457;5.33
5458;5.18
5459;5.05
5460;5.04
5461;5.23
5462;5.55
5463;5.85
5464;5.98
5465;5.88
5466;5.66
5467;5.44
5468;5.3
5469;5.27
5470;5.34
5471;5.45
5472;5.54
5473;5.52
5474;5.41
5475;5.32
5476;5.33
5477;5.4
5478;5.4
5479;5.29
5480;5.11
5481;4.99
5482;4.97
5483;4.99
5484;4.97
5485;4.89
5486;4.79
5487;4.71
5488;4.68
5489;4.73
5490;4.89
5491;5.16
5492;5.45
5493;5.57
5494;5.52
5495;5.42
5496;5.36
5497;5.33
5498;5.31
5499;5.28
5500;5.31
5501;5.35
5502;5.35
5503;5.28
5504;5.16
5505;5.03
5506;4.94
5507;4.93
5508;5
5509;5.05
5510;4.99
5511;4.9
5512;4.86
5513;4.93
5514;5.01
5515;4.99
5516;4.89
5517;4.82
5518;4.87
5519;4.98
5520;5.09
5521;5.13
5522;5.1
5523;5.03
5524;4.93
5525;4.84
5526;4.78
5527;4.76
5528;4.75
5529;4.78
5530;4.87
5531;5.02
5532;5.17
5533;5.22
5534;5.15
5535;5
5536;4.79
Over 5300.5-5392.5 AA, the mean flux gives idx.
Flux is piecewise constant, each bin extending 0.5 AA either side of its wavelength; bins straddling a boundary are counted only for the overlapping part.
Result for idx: 5.03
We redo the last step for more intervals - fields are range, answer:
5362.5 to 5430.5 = 5.22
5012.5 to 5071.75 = 3.8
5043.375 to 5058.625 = 3.7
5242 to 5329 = 4.95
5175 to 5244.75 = 4.4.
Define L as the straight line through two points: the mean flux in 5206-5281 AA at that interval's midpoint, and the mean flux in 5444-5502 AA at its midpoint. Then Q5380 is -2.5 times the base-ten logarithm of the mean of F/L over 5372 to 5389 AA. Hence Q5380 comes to 0.06 mag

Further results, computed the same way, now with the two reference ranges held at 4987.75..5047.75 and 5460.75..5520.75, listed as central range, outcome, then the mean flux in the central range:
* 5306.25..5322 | -0.16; 5.36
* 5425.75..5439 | -0.10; 5.51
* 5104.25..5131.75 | 0.02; 3.97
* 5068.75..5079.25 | 0.17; 3.33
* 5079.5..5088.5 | 0.44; 2.61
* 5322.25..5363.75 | -0.07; 5.03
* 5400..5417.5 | -0.09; 5.39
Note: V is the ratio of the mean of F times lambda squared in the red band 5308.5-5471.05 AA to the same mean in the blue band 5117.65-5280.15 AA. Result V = 1.27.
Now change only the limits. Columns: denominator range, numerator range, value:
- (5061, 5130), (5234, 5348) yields 1.50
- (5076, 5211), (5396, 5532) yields 1.47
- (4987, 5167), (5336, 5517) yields 1.55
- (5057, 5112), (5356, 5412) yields 1.66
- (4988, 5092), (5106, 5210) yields 1.26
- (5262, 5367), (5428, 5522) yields 1.11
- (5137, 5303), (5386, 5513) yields 1.26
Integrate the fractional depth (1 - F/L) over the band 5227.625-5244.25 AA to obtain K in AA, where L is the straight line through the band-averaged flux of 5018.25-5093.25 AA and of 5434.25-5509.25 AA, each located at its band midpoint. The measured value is -1.8 AA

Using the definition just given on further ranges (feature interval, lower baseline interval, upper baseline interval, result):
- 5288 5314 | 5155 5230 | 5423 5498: -1.60 AA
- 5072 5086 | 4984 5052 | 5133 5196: 3.10 AA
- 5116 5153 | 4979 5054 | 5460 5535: -0.28 AA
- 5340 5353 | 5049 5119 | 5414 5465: -0.57 AA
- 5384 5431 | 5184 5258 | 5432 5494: -2.55 AA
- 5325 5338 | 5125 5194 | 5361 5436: -0.23 AA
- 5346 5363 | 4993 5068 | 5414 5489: 0.85 AA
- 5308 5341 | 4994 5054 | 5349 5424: -2.86 AA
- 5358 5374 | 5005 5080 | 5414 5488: 0.34 AA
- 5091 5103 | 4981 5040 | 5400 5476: 0.32 AA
